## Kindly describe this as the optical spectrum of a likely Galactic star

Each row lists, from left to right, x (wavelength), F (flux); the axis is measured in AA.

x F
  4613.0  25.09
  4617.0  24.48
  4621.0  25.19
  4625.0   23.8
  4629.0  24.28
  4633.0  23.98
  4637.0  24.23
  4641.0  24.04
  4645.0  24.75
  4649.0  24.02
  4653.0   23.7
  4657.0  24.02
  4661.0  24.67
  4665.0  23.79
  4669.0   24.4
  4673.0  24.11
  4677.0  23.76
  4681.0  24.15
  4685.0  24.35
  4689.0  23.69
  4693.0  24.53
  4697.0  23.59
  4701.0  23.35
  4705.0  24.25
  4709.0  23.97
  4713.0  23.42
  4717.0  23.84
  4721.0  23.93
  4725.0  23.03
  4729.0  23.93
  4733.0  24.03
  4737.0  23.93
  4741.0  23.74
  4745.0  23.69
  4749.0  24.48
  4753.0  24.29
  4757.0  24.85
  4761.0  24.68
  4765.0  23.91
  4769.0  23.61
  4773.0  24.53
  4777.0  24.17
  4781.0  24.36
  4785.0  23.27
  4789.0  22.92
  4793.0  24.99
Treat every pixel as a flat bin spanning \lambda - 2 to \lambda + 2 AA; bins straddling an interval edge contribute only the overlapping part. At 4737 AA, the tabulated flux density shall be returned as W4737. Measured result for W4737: 23.93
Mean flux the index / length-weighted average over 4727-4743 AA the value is 23.9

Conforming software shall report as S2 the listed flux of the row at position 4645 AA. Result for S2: 24.75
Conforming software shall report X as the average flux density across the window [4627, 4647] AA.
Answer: 24.3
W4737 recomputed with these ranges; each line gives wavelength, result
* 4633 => 23.98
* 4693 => 24.53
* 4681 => 24.15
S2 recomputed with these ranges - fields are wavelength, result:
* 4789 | 22.92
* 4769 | 23.61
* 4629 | 24.28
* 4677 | 23.76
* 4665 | 23.79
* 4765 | 23.91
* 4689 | 23.69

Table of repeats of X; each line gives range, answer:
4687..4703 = 23.8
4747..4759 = 24.5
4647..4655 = 23.9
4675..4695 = 24.1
